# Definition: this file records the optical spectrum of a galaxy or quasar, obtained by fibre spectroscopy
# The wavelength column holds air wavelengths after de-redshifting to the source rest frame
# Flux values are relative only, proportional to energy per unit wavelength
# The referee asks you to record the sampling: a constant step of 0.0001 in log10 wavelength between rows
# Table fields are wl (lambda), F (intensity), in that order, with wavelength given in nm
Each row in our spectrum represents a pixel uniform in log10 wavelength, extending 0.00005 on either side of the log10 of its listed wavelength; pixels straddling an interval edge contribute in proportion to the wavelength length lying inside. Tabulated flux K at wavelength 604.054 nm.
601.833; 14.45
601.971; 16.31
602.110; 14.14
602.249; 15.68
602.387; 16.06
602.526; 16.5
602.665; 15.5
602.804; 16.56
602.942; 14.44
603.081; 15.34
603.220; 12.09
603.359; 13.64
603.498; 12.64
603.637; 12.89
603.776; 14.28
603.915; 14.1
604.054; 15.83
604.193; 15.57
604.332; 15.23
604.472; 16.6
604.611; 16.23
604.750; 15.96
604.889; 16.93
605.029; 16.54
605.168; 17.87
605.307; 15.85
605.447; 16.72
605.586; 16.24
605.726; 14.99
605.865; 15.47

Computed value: 15.83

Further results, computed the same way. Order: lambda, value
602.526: 16.5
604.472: 16.6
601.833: 14.45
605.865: 15.47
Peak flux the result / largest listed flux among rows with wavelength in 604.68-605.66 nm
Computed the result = 17.87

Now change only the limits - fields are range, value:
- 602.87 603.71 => 15.34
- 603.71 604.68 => 16.6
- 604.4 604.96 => 16.93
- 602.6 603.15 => 16.56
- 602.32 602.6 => 16.5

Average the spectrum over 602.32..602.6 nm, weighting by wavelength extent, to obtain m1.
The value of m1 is 16.2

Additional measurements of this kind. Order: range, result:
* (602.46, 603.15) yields 15.7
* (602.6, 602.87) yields 16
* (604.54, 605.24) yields 16.7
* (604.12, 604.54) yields 15.8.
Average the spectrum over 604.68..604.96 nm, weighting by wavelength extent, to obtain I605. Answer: 16.4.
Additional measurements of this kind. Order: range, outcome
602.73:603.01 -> 15.5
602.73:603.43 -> 14.4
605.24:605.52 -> 16.3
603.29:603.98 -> 13.5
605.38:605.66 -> 16.5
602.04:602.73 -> 15.6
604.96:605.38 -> 16.8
